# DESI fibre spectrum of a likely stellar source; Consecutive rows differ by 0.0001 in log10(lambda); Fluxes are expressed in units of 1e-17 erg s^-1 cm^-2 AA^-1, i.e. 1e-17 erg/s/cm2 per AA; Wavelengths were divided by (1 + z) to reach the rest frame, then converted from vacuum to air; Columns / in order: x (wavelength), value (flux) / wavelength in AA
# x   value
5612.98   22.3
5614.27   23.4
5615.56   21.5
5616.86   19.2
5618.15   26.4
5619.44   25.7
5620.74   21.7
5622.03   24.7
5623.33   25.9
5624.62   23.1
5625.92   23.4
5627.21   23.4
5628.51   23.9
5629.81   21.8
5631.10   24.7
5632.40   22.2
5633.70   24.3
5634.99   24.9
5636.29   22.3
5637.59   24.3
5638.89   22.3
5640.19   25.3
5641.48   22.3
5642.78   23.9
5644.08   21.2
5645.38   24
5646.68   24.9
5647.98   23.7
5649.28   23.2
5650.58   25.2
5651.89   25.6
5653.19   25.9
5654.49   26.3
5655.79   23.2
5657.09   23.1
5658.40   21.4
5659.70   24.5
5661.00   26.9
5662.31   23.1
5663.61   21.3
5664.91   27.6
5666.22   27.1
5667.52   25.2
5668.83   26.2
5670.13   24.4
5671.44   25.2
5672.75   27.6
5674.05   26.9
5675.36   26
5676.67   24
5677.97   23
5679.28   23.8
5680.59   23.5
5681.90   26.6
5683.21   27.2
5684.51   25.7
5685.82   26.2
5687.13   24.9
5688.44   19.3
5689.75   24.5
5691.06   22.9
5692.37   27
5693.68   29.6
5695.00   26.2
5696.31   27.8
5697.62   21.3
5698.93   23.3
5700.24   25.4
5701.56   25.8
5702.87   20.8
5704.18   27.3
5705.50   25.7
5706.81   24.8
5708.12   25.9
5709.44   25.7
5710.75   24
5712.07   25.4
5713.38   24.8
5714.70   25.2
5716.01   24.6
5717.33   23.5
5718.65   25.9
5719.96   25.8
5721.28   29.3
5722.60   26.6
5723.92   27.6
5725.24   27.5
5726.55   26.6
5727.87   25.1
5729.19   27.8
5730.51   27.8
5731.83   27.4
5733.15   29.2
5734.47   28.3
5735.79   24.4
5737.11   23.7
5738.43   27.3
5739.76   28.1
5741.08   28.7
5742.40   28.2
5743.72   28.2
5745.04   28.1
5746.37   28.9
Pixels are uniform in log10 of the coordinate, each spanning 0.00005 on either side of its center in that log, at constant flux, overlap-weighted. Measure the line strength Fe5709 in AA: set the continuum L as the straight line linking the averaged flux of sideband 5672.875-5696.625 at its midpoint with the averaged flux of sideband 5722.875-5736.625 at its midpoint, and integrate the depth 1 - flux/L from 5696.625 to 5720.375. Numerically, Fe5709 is 1.4 AA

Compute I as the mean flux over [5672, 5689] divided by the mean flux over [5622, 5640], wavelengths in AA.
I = 1.06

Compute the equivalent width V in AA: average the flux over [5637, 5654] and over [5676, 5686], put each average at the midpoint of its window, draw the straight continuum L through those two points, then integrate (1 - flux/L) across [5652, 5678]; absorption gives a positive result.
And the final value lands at -0.5 AA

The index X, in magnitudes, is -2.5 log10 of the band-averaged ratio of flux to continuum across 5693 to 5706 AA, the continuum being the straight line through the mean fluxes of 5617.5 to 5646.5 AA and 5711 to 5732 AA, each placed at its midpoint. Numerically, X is 0.01 mag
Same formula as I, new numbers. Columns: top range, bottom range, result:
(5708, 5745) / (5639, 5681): 1.08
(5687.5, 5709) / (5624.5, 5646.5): 1.06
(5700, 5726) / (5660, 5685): 1.01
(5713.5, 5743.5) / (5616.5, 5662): 1.12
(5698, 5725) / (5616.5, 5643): 1.07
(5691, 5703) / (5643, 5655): 1.04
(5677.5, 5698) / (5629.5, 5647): 1.07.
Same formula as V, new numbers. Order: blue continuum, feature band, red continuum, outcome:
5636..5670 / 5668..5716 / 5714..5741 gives 0.7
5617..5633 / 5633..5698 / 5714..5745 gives 0.8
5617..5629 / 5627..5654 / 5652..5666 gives 0.5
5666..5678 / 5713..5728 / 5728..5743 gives 0.4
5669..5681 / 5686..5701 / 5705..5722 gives 0.2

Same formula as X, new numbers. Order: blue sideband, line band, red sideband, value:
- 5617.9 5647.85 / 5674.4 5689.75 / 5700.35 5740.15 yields 0.018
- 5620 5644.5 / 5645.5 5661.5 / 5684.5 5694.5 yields -0.019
